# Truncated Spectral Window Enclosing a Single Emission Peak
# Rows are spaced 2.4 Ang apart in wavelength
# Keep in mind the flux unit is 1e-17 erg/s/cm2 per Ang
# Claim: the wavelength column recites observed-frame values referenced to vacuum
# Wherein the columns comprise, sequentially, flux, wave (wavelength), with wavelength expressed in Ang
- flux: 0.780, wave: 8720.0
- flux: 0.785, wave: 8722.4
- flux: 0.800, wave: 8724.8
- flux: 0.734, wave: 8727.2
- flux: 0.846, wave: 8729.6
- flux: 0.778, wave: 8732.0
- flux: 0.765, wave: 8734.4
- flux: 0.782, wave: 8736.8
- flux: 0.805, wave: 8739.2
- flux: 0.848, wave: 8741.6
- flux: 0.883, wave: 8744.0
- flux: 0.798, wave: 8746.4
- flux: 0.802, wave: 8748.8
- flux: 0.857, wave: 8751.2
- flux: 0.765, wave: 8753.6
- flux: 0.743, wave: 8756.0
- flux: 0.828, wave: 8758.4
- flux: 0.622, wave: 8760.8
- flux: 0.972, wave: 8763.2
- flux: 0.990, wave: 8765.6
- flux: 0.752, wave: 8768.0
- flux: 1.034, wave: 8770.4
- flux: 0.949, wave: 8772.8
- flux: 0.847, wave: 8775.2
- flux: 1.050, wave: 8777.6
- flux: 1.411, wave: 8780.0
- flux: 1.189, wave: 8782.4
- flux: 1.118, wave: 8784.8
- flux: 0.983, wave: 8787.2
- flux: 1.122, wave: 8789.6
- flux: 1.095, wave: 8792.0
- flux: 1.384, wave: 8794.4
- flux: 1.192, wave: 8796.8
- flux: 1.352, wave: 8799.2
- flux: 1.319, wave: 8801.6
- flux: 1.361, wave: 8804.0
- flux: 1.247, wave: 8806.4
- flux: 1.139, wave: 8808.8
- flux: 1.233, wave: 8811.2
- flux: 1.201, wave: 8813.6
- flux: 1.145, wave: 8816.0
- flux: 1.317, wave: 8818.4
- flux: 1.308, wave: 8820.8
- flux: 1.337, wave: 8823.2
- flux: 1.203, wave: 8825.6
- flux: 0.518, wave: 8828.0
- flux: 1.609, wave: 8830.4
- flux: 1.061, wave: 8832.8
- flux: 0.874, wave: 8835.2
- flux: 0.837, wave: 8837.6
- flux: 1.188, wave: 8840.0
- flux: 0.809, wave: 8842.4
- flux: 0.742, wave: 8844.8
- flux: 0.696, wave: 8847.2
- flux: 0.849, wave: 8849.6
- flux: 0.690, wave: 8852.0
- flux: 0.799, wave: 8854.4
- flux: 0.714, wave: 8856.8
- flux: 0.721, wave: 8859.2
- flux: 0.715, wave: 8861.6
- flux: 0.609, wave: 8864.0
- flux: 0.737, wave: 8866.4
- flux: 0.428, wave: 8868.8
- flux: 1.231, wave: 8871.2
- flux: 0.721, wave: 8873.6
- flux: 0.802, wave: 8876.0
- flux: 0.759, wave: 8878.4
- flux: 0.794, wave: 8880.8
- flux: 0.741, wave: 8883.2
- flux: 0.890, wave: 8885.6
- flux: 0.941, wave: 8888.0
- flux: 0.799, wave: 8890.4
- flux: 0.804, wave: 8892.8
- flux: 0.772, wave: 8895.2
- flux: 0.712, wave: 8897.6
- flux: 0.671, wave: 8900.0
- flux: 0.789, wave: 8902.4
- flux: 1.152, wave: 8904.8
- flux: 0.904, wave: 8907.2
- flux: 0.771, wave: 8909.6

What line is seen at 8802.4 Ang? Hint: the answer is Mg II 2798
